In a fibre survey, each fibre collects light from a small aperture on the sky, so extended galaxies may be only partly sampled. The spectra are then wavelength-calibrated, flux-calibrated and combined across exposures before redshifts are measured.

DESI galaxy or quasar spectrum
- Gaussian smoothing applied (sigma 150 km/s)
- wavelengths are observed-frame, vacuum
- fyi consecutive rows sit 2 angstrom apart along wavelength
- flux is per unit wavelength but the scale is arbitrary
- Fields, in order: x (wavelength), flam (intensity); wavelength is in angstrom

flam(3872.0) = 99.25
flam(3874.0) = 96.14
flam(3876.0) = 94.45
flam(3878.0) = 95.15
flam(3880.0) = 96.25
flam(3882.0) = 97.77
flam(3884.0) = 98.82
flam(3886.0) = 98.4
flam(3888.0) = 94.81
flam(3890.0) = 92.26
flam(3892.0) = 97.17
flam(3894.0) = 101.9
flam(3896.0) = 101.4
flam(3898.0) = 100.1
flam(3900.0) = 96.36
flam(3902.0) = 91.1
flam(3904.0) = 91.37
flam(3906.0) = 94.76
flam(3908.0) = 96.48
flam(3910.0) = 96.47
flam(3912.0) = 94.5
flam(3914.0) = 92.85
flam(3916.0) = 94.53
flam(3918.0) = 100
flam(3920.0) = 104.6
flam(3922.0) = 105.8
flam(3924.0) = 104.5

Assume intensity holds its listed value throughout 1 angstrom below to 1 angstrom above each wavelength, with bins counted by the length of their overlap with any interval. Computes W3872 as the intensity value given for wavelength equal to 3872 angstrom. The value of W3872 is 99.25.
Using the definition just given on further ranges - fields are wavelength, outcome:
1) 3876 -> 94.45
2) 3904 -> 91.37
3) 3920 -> 104.6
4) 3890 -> 92.26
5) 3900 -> 96.36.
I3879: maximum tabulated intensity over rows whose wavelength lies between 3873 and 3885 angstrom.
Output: 98.82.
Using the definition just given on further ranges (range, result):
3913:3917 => 94.53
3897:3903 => 100.1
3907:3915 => 96.48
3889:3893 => 97.17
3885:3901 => 101.9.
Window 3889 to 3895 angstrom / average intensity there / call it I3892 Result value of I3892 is 97.1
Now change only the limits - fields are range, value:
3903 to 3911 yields 94.8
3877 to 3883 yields 96.4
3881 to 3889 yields 97.5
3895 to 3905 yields 96.1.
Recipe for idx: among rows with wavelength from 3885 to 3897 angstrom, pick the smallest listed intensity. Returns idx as 92.26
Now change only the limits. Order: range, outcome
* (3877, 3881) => 95.15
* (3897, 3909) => 91.1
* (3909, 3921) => 92.85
